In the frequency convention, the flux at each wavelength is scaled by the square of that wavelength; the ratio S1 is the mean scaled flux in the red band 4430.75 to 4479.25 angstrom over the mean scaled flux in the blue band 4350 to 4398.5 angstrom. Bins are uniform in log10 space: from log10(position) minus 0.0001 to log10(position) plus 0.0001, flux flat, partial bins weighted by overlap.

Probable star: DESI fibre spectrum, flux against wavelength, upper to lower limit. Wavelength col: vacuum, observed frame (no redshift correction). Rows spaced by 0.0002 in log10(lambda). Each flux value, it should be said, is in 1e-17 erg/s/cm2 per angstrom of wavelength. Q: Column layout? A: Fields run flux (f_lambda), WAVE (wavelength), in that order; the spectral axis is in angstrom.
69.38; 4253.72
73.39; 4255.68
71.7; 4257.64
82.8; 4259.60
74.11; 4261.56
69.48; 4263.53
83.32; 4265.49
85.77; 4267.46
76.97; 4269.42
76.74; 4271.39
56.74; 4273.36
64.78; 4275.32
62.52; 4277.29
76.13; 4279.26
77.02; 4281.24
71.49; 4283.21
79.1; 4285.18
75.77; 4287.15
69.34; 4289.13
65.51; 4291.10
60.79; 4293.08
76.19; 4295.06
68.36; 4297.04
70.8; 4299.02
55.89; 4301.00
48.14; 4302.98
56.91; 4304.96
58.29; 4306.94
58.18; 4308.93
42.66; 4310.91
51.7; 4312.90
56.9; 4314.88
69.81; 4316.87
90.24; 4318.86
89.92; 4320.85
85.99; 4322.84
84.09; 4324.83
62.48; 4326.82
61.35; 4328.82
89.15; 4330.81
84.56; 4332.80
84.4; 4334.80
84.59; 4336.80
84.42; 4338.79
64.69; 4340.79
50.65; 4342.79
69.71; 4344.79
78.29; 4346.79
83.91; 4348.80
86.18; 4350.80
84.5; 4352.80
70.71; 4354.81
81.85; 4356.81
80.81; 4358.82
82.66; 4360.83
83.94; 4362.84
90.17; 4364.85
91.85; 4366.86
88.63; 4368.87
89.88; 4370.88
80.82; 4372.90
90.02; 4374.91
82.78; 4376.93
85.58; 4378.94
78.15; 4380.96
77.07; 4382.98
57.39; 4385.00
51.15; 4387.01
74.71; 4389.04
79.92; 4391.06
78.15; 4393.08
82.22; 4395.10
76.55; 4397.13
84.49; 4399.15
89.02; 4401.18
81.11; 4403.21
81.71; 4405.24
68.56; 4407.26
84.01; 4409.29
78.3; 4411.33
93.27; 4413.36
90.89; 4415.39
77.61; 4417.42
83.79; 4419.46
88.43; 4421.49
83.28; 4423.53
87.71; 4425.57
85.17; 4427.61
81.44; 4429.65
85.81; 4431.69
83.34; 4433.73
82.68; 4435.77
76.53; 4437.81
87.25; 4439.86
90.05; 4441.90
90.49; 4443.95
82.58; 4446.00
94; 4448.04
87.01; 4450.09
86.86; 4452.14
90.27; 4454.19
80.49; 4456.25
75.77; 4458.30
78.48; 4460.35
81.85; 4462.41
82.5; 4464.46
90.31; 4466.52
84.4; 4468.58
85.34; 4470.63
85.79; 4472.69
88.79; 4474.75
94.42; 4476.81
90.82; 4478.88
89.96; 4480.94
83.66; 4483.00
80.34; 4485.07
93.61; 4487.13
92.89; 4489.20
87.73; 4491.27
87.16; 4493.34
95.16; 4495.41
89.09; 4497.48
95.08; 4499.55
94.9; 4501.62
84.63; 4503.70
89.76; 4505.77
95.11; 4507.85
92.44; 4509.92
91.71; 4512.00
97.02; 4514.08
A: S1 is 1.1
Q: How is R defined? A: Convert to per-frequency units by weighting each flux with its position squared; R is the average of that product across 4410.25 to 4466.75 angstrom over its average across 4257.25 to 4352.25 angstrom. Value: 1.26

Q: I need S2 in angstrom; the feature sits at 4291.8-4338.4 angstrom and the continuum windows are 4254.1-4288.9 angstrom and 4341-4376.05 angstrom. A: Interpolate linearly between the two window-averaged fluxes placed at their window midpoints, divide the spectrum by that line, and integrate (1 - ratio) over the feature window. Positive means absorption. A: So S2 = 4.9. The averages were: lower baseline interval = 73.8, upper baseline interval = 81.1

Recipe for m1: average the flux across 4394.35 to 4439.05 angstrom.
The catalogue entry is 83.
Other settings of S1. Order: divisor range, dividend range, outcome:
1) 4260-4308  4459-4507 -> 1.39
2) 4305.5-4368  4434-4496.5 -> 1.22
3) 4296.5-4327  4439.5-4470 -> 1.39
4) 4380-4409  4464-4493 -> 1.20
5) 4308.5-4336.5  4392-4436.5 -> 1.19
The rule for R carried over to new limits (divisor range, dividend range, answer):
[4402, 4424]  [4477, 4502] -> 1.12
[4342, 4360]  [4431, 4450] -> 1.17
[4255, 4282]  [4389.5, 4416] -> 1.18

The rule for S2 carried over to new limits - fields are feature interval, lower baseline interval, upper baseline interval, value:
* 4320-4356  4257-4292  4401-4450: 0.1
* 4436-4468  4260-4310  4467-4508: 0.3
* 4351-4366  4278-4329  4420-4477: -1.6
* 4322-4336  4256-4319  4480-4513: -1.2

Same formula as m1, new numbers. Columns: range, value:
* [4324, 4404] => 79.1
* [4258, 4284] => 73.6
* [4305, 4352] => 72.5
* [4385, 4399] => 73.3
